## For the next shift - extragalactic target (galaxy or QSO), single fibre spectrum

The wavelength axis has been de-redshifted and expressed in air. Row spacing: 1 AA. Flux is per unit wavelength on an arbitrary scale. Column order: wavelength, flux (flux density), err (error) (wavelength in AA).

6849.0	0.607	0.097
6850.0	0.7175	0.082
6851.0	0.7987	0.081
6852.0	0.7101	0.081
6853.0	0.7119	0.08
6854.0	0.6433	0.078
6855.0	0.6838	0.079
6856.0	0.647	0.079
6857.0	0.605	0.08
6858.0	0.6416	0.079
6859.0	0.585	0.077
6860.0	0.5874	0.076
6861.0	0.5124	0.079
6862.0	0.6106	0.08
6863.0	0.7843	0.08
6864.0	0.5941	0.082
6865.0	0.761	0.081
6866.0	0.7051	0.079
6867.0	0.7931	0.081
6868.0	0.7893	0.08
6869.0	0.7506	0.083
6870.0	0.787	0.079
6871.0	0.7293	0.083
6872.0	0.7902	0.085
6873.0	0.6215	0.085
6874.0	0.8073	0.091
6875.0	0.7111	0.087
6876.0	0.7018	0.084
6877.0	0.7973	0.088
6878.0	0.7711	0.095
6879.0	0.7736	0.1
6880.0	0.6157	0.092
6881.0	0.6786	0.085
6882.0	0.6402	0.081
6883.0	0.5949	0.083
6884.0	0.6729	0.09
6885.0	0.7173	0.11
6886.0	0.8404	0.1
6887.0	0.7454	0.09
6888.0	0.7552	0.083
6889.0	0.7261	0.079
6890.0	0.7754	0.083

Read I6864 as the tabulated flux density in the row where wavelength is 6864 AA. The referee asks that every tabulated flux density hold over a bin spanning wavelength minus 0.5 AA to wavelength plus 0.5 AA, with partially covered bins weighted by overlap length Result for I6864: 0.5941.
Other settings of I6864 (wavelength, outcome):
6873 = 0.6215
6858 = 0.6416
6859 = 0.585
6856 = 0.647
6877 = 0.7973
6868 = 0.7893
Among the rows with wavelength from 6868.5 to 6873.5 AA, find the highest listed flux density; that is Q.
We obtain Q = 0.7902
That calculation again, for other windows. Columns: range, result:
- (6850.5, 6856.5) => 0.7987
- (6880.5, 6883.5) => 0.6786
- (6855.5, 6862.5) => 0.647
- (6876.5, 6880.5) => 0.7973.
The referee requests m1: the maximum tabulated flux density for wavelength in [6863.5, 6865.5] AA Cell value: 0.761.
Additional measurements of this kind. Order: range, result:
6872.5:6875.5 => 0.8073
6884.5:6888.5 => 0.8404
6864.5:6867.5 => 0.7931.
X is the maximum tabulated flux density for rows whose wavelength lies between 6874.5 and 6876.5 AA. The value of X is 0.7111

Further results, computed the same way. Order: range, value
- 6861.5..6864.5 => 0.7843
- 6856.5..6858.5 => 0.6416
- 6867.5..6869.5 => 0.7893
